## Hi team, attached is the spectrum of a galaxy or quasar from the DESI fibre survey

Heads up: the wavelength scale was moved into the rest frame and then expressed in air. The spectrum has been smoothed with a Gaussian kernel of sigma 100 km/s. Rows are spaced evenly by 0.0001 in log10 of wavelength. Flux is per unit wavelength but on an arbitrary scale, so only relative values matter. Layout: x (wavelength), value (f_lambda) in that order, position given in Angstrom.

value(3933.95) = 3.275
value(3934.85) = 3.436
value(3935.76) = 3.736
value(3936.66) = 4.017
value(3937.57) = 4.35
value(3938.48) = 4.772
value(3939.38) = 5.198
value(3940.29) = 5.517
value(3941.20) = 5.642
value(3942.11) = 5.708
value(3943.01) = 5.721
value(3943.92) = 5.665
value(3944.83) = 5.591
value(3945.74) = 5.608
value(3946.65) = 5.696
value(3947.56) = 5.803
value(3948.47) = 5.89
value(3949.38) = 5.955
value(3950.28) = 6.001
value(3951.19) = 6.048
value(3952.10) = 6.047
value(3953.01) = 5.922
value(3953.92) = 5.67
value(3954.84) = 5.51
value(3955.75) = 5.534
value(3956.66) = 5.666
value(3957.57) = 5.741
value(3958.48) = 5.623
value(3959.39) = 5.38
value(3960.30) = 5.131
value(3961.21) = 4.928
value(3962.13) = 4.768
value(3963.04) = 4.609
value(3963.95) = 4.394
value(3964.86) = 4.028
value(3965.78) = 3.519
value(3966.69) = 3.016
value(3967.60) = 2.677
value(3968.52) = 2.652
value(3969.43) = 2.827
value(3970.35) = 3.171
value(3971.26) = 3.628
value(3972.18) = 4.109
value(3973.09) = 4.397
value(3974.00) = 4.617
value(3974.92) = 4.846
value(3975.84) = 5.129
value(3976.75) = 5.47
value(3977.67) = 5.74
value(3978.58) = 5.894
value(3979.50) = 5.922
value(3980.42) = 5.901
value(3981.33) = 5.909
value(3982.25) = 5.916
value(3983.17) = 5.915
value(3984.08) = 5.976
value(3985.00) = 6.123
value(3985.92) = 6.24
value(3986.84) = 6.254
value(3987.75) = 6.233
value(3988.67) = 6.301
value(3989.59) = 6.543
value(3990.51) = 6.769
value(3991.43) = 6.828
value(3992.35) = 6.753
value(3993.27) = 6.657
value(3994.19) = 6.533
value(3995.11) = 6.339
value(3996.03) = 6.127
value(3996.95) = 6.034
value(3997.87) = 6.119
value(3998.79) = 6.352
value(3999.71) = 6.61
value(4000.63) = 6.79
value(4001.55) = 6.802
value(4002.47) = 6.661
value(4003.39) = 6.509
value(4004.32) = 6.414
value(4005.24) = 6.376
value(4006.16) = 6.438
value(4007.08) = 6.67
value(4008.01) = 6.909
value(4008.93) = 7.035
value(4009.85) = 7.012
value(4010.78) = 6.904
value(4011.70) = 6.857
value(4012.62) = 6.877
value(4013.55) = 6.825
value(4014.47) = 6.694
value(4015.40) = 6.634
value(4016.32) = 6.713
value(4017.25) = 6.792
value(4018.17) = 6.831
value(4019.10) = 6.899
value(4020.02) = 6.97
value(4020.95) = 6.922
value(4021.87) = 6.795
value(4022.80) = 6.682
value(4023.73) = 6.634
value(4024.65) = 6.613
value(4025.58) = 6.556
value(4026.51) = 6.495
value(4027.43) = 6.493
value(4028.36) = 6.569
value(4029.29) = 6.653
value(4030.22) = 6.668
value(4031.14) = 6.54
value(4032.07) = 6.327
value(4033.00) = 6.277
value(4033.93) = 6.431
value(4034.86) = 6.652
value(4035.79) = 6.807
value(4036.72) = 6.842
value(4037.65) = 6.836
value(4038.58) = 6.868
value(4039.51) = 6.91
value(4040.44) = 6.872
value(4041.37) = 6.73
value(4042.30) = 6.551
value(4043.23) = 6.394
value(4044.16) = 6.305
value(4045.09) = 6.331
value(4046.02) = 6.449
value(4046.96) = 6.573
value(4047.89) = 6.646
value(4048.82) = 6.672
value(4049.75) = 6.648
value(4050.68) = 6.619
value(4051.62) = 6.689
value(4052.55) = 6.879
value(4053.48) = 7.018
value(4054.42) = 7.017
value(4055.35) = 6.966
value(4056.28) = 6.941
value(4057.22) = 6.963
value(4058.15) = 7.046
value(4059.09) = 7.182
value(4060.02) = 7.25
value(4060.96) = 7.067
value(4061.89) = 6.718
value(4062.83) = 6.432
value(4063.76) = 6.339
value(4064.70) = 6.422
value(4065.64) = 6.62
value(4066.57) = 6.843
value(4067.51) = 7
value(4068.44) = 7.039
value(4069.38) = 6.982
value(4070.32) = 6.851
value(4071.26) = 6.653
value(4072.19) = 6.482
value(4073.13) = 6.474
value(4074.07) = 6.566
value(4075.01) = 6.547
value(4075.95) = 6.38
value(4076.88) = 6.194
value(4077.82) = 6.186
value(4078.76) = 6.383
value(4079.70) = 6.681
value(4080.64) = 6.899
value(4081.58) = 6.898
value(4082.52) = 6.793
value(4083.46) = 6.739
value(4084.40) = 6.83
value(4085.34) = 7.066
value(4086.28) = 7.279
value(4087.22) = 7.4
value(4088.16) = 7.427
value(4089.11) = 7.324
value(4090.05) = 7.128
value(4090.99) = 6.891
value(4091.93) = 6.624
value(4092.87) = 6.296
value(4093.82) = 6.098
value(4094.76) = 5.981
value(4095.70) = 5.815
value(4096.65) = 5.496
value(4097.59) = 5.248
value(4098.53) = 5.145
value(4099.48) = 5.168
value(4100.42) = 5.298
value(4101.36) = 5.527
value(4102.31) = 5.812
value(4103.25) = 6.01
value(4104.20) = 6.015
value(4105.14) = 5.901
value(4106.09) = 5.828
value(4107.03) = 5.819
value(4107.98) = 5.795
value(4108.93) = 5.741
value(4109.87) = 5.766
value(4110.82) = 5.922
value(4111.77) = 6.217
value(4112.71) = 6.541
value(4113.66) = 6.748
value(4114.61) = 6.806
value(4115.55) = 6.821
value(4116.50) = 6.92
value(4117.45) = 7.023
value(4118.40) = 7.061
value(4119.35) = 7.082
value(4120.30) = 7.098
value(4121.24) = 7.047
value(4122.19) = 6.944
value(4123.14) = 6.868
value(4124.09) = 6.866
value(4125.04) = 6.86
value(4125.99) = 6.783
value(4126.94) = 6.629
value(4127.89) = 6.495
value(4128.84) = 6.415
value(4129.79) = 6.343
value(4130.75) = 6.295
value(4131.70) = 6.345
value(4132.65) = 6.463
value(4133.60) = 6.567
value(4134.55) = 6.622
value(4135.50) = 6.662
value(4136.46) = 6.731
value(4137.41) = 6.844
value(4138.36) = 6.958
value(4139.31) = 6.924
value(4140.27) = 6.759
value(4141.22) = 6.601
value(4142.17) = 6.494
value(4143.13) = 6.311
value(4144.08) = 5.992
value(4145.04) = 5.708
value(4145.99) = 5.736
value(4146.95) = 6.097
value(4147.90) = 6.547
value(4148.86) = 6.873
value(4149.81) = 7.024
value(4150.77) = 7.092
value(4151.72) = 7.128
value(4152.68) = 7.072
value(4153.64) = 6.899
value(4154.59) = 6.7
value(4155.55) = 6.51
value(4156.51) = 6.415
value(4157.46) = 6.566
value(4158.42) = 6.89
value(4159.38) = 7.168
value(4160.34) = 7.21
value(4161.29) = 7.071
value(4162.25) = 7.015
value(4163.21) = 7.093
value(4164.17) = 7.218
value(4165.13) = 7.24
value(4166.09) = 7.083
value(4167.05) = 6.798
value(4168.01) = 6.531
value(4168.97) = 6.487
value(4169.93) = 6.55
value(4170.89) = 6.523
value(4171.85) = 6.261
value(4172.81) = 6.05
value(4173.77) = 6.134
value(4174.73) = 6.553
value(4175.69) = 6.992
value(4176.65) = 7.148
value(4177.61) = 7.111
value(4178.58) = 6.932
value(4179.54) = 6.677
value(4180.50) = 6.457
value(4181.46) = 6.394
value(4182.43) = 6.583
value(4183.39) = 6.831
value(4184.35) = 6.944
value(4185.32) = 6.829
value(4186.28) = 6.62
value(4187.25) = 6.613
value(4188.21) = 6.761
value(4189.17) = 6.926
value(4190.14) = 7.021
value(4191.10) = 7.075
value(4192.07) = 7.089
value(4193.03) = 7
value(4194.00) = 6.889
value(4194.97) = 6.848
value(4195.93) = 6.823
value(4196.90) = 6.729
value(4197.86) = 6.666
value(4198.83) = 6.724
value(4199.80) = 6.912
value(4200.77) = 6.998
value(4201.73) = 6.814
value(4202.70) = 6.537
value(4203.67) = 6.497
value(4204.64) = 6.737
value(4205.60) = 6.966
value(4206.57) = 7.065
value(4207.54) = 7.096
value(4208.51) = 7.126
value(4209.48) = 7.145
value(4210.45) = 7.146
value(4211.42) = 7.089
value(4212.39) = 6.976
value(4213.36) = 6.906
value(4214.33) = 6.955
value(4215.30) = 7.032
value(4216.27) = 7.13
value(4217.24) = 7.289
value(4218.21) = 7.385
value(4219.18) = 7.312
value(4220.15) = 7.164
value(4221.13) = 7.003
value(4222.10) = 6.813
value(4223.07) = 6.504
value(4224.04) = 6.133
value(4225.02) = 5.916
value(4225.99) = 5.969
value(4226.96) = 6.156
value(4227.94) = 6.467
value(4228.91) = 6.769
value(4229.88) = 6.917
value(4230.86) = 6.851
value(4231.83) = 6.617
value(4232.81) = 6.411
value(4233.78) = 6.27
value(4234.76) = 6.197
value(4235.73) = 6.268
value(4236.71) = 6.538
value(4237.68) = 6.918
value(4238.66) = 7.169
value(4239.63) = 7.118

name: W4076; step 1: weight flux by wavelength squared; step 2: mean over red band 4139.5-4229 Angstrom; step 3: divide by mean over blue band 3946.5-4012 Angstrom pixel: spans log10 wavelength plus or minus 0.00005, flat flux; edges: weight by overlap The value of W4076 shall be 1.32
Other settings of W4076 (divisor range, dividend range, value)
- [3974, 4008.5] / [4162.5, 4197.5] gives 1.19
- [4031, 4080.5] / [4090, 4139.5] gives 0.98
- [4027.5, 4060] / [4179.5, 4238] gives 1.09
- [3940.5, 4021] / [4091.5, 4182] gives 1.21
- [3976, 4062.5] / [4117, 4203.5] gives 1.10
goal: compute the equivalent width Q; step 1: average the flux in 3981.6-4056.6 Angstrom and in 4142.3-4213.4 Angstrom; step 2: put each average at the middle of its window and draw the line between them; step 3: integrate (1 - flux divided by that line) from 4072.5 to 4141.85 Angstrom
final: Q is 2.3 Angstrom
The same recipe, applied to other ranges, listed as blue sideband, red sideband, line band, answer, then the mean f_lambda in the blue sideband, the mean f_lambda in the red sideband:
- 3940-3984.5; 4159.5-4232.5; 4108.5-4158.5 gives -2.0 Angstrom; 5.12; 6.81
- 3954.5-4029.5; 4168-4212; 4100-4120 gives 0.6 Angstrom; 5.89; 6.78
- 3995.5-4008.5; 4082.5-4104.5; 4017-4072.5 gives -2.8 Angstrom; 6.49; 6.3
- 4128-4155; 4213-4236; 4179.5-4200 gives -0.5 Angstrom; 6.58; 6.69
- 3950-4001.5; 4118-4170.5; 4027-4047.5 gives -2.4 Angstrom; 5.44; 6.72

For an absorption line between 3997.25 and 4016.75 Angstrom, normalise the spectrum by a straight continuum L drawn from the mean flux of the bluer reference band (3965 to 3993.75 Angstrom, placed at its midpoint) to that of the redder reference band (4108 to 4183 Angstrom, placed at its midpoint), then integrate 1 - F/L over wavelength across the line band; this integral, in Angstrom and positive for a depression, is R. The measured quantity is -4.4 Angstrom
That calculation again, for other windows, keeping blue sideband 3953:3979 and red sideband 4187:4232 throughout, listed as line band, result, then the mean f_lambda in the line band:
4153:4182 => -1.34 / 6.76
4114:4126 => -1.82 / 6.94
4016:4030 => -4.28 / 6.7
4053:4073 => -4.87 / 6.84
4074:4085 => -1.83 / 6.6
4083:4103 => -1.86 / 6.31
